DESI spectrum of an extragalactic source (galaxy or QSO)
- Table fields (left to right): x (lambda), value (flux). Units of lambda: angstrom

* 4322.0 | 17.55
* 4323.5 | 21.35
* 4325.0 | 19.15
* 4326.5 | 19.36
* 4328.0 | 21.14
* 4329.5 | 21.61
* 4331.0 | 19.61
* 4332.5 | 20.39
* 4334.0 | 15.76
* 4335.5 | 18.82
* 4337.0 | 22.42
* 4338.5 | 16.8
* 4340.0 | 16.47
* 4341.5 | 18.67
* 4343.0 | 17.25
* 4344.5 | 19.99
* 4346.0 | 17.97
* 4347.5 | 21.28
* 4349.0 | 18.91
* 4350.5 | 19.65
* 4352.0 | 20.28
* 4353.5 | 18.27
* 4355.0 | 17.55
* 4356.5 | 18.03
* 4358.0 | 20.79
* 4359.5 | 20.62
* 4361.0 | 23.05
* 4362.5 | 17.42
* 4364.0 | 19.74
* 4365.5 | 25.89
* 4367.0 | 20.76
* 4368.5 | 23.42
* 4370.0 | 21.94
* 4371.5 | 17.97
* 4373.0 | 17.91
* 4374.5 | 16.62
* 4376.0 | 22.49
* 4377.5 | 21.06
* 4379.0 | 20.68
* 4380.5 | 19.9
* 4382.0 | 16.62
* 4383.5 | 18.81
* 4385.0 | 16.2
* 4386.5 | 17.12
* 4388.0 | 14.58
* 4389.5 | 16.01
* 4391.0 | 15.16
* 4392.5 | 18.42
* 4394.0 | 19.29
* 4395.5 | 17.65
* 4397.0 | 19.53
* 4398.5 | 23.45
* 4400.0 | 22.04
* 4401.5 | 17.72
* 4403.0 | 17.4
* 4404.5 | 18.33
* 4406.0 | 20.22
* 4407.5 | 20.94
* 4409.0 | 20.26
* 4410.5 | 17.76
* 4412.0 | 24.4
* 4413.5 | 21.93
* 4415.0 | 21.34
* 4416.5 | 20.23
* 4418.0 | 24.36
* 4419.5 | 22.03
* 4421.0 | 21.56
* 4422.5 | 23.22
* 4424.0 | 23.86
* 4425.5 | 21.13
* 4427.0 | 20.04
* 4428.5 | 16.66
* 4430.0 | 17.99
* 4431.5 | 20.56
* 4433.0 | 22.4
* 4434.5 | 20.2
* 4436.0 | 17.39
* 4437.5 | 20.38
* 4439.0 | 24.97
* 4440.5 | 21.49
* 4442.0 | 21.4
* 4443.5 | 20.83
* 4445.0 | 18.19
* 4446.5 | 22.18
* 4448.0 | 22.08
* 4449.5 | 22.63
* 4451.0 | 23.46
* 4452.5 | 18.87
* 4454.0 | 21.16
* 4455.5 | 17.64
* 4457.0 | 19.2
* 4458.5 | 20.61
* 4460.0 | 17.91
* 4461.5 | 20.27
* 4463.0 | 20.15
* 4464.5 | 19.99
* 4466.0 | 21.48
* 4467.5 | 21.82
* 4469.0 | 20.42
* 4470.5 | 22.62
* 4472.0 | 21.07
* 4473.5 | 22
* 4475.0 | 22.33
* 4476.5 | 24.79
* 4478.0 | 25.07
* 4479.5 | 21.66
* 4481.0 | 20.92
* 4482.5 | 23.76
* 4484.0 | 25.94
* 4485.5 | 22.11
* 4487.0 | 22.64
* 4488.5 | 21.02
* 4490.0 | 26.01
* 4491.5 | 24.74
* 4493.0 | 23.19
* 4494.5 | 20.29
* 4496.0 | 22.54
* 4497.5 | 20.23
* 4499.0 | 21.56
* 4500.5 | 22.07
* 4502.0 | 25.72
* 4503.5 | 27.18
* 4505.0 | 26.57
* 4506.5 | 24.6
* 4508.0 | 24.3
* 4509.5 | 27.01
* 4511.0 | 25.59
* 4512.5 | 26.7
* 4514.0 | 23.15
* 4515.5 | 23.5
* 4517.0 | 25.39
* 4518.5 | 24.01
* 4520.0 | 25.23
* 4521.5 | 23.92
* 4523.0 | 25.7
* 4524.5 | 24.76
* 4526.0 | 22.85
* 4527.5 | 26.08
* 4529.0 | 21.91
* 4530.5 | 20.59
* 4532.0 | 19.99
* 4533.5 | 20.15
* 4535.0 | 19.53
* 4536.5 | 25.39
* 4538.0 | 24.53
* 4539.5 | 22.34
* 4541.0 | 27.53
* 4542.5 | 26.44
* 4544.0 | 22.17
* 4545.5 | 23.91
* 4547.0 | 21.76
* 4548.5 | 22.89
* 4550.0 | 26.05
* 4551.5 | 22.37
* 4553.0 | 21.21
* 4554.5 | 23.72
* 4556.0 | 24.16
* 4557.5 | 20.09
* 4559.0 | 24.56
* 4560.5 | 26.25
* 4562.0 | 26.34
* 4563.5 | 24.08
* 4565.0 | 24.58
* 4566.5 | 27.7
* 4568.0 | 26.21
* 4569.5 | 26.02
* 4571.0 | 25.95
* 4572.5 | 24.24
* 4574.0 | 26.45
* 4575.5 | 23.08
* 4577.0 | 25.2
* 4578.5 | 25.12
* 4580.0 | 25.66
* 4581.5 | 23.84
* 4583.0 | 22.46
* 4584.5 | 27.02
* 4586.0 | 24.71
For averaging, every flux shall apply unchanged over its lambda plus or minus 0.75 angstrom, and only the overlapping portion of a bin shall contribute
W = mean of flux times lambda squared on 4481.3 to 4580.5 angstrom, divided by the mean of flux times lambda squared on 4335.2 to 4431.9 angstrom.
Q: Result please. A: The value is 1.3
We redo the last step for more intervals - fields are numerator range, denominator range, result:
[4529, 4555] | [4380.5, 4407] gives 1.34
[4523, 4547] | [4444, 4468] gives 1.18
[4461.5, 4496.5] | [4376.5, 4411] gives 1.25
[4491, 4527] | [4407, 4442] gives 1.19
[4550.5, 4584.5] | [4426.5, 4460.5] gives 1.27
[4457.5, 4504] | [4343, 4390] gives 1.21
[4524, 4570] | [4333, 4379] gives 1.32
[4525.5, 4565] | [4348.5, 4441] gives 1.25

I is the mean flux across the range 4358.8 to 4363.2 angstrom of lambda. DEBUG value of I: 20.4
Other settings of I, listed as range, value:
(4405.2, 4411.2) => 19.8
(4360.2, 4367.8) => 21.4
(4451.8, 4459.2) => 19.5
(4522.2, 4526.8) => 24.4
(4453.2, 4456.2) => 19.4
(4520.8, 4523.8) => 24.8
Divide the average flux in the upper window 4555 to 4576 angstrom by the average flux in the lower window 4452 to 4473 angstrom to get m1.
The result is 1.23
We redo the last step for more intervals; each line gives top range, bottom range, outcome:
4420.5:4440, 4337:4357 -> 1.11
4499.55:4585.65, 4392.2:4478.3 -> 1.17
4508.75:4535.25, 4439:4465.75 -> 1.15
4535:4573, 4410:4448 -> 1.15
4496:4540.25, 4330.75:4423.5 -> 1.21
